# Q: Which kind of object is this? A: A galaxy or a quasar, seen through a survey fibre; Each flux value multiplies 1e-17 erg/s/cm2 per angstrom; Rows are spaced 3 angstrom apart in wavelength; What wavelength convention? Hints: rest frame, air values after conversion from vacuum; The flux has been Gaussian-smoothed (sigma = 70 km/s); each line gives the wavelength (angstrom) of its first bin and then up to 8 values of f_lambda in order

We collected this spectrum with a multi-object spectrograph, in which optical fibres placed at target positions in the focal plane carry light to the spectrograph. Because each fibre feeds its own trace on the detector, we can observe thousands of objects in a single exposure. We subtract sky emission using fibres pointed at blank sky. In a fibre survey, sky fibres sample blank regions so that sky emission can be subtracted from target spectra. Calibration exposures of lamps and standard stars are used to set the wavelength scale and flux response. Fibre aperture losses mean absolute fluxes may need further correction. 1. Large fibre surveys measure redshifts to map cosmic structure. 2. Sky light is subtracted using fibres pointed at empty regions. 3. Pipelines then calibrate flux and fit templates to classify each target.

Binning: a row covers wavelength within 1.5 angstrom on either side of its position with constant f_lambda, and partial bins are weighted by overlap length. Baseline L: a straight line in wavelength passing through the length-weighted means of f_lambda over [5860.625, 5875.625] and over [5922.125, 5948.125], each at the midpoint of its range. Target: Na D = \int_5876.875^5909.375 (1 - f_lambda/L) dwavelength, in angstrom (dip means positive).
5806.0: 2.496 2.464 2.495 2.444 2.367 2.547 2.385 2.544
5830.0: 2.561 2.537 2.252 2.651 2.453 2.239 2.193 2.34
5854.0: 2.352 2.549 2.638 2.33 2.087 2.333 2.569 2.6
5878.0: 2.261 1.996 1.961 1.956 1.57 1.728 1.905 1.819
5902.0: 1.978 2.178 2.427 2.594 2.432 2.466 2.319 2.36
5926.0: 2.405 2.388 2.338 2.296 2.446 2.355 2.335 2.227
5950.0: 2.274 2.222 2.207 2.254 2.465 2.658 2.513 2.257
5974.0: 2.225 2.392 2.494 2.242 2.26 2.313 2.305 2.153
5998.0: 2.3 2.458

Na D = 5.5 angstrom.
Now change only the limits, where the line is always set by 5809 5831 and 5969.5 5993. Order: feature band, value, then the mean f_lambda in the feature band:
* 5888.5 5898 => 2.6 angstrom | 1.74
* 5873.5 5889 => 1.8 angstrom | 2.14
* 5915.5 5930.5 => -0.1 angstrom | 2.39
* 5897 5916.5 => 1.2 angstrom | 2.24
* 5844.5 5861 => 0.4 angstrom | 2.39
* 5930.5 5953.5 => 0.3 angstrom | 2.32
